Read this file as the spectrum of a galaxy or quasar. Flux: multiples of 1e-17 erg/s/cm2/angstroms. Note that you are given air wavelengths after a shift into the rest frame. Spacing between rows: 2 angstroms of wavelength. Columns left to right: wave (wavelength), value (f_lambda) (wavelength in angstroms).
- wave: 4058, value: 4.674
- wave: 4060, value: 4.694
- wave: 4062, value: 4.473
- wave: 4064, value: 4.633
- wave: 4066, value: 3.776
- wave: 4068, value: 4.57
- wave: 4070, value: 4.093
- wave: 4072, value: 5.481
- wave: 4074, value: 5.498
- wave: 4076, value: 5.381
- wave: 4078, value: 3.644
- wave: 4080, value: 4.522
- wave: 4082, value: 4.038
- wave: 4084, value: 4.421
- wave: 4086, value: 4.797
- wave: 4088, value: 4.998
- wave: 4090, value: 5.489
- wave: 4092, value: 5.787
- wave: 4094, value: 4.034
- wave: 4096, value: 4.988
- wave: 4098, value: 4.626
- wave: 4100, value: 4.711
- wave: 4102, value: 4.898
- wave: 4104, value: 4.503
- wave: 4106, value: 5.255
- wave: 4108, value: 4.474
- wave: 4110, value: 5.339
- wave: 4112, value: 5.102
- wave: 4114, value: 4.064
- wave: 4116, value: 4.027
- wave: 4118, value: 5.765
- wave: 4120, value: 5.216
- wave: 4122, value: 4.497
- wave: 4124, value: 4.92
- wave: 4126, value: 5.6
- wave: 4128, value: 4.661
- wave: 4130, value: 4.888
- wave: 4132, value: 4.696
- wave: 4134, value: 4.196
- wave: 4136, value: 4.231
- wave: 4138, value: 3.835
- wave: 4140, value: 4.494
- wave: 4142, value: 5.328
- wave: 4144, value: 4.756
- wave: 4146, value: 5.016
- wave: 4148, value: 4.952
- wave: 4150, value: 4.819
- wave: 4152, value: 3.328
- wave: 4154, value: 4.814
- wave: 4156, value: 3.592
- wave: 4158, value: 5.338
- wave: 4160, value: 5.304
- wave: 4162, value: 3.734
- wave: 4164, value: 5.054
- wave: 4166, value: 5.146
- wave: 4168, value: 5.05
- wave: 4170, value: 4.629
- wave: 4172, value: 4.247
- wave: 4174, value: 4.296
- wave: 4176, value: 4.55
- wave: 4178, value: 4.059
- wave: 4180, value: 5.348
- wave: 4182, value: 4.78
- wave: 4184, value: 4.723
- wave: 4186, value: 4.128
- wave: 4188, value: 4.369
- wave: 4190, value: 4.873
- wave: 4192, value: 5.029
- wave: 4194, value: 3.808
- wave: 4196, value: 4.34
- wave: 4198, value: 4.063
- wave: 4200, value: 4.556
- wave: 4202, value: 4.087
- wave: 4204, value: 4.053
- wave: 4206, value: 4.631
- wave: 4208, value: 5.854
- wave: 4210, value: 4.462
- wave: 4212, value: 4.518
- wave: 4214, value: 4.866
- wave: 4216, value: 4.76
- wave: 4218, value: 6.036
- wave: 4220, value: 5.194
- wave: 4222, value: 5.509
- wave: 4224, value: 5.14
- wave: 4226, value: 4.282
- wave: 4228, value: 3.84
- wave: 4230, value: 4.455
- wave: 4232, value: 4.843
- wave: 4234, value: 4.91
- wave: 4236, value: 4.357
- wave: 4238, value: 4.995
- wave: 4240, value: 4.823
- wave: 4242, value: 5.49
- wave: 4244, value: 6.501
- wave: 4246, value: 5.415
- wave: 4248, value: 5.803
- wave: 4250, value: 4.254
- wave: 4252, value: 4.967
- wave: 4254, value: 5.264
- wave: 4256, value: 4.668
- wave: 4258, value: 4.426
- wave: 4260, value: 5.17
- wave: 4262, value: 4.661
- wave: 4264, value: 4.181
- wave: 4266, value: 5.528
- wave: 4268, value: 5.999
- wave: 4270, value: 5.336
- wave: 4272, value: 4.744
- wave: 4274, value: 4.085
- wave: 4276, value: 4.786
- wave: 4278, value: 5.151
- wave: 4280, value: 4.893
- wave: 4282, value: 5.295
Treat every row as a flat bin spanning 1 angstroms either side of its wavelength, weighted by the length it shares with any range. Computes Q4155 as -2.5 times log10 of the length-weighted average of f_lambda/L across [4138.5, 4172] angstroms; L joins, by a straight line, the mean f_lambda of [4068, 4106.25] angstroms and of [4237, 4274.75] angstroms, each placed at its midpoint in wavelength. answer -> 0.049 mag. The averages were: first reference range 4.78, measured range 4.68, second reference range 5.08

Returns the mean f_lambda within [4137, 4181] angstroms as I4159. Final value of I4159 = 4.62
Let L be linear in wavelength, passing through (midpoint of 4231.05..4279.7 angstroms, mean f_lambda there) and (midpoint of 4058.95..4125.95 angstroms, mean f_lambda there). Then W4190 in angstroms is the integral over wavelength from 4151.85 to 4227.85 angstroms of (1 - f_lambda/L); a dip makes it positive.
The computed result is 4.0 angstroms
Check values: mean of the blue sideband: 4.76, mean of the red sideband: 5.01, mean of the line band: 4.65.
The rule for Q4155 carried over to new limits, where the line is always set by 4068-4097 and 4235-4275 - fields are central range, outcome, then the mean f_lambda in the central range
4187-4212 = 0.10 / 4.51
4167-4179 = 0.10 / 4.47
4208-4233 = 0.03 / 4.87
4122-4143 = 0.04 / 4.68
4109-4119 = -0.01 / 4.86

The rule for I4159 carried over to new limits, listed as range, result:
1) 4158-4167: 4.87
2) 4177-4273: 4.84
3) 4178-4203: 4.49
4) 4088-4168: 4.76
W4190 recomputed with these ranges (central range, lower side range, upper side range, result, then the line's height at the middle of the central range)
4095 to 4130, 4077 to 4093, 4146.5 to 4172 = -1.3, 4.68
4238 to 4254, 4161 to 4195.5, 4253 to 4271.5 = -1.2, 4.93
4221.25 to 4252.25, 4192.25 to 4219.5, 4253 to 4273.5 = -0.9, 4.82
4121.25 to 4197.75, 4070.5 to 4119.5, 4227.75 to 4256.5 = 4.6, 4.9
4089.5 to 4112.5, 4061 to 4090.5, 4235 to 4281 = -1.1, 4.69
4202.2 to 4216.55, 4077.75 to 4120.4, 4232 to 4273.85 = 0.8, 4.97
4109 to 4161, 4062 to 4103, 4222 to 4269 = 0.8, 4.8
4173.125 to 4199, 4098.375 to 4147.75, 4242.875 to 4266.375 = 2.2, 4.91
